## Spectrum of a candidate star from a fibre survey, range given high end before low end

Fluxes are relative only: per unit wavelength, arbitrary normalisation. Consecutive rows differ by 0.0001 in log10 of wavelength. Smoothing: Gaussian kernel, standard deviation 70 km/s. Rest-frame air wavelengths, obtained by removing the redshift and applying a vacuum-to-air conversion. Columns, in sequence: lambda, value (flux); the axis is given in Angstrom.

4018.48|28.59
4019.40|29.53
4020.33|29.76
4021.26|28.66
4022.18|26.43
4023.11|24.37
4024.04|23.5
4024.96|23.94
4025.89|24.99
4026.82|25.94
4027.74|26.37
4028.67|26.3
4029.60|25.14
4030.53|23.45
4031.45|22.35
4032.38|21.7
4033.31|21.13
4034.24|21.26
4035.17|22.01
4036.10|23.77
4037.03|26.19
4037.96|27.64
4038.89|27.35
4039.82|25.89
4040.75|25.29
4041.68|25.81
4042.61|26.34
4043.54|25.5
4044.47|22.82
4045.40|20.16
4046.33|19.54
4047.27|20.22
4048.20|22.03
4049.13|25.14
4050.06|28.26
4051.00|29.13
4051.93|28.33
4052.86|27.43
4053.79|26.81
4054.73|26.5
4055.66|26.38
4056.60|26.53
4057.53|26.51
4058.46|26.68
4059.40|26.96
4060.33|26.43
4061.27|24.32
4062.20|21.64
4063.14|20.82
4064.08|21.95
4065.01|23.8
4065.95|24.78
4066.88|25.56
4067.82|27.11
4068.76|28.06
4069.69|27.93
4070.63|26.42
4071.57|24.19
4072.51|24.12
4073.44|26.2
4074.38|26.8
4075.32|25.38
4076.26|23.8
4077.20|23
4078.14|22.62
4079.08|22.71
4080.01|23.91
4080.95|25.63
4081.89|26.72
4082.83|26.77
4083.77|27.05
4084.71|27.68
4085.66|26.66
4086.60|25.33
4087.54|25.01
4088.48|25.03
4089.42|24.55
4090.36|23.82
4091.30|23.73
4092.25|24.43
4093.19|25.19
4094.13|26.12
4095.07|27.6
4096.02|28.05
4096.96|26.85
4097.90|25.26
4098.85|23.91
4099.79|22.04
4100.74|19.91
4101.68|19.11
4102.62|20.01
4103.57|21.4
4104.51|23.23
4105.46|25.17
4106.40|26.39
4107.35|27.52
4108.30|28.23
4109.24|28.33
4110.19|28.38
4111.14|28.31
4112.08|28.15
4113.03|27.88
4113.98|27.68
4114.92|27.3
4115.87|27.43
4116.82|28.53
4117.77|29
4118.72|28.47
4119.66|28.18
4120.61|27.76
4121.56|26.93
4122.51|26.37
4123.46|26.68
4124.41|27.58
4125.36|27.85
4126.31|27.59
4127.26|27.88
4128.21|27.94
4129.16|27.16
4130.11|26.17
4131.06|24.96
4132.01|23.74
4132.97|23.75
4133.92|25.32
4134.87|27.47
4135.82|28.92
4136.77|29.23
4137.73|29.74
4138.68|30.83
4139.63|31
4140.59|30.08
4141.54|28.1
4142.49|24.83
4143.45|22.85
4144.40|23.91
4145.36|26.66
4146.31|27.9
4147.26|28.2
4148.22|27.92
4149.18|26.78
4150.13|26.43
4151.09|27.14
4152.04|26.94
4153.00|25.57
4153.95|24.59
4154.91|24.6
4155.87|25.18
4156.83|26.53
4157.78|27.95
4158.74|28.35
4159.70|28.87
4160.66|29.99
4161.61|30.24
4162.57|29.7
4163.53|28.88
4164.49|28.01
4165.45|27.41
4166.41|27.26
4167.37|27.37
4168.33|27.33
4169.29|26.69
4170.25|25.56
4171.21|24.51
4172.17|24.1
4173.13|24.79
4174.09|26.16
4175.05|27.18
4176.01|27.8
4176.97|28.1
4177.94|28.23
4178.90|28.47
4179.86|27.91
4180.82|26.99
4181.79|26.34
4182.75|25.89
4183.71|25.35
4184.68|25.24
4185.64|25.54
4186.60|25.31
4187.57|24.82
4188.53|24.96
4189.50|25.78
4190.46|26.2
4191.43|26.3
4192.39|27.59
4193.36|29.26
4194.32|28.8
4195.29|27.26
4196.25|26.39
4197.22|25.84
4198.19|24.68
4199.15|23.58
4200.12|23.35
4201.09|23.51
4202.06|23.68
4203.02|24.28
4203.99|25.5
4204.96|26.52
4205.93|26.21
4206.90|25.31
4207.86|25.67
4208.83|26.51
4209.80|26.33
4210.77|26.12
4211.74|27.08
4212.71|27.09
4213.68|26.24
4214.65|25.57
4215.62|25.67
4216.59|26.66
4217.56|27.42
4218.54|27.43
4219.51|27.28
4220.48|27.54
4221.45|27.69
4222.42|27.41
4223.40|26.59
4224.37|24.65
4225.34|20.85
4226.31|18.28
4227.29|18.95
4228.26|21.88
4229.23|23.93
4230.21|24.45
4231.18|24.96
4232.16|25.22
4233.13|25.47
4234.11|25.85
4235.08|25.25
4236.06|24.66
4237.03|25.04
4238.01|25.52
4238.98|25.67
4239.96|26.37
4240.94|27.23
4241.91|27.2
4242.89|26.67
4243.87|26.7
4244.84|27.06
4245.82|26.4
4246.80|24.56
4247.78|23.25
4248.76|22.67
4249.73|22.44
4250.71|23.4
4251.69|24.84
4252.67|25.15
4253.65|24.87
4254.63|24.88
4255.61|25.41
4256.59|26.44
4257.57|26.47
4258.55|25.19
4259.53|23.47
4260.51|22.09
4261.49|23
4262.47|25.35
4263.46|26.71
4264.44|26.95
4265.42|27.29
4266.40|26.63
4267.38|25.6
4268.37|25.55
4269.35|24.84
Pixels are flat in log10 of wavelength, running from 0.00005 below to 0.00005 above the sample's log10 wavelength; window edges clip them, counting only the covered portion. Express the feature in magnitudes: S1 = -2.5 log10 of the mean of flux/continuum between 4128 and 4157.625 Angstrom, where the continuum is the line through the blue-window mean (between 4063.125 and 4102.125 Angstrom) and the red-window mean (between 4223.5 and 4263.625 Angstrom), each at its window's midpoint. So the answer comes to -0.08 mag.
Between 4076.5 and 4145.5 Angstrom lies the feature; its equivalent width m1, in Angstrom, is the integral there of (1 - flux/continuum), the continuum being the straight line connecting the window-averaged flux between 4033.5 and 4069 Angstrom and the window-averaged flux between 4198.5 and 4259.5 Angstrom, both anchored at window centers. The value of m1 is -3.0 Angstrom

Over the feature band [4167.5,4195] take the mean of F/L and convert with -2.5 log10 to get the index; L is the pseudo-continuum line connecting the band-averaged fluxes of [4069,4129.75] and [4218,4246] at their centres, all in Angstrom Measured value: -0.04 mag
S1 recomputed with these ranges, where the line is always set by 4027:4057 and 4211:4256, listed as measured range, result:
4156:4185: -0.09 mag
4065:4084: -0.02 mag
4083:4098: -0.04 mag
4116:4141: -0.11 mag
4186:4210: -0.03 mag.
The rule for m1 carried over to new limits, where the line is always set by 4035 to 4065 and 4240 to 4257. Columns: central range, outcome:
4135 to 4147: -1.3 Angstrom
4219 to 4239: 0.5 Angstrom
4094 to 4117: -0.5 Angstrom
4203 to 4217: -0.5 Angstrom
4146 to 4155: -0.5 Angstrom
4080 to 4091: -0.3 Angstrom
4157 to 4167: -1.4 Angstrom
